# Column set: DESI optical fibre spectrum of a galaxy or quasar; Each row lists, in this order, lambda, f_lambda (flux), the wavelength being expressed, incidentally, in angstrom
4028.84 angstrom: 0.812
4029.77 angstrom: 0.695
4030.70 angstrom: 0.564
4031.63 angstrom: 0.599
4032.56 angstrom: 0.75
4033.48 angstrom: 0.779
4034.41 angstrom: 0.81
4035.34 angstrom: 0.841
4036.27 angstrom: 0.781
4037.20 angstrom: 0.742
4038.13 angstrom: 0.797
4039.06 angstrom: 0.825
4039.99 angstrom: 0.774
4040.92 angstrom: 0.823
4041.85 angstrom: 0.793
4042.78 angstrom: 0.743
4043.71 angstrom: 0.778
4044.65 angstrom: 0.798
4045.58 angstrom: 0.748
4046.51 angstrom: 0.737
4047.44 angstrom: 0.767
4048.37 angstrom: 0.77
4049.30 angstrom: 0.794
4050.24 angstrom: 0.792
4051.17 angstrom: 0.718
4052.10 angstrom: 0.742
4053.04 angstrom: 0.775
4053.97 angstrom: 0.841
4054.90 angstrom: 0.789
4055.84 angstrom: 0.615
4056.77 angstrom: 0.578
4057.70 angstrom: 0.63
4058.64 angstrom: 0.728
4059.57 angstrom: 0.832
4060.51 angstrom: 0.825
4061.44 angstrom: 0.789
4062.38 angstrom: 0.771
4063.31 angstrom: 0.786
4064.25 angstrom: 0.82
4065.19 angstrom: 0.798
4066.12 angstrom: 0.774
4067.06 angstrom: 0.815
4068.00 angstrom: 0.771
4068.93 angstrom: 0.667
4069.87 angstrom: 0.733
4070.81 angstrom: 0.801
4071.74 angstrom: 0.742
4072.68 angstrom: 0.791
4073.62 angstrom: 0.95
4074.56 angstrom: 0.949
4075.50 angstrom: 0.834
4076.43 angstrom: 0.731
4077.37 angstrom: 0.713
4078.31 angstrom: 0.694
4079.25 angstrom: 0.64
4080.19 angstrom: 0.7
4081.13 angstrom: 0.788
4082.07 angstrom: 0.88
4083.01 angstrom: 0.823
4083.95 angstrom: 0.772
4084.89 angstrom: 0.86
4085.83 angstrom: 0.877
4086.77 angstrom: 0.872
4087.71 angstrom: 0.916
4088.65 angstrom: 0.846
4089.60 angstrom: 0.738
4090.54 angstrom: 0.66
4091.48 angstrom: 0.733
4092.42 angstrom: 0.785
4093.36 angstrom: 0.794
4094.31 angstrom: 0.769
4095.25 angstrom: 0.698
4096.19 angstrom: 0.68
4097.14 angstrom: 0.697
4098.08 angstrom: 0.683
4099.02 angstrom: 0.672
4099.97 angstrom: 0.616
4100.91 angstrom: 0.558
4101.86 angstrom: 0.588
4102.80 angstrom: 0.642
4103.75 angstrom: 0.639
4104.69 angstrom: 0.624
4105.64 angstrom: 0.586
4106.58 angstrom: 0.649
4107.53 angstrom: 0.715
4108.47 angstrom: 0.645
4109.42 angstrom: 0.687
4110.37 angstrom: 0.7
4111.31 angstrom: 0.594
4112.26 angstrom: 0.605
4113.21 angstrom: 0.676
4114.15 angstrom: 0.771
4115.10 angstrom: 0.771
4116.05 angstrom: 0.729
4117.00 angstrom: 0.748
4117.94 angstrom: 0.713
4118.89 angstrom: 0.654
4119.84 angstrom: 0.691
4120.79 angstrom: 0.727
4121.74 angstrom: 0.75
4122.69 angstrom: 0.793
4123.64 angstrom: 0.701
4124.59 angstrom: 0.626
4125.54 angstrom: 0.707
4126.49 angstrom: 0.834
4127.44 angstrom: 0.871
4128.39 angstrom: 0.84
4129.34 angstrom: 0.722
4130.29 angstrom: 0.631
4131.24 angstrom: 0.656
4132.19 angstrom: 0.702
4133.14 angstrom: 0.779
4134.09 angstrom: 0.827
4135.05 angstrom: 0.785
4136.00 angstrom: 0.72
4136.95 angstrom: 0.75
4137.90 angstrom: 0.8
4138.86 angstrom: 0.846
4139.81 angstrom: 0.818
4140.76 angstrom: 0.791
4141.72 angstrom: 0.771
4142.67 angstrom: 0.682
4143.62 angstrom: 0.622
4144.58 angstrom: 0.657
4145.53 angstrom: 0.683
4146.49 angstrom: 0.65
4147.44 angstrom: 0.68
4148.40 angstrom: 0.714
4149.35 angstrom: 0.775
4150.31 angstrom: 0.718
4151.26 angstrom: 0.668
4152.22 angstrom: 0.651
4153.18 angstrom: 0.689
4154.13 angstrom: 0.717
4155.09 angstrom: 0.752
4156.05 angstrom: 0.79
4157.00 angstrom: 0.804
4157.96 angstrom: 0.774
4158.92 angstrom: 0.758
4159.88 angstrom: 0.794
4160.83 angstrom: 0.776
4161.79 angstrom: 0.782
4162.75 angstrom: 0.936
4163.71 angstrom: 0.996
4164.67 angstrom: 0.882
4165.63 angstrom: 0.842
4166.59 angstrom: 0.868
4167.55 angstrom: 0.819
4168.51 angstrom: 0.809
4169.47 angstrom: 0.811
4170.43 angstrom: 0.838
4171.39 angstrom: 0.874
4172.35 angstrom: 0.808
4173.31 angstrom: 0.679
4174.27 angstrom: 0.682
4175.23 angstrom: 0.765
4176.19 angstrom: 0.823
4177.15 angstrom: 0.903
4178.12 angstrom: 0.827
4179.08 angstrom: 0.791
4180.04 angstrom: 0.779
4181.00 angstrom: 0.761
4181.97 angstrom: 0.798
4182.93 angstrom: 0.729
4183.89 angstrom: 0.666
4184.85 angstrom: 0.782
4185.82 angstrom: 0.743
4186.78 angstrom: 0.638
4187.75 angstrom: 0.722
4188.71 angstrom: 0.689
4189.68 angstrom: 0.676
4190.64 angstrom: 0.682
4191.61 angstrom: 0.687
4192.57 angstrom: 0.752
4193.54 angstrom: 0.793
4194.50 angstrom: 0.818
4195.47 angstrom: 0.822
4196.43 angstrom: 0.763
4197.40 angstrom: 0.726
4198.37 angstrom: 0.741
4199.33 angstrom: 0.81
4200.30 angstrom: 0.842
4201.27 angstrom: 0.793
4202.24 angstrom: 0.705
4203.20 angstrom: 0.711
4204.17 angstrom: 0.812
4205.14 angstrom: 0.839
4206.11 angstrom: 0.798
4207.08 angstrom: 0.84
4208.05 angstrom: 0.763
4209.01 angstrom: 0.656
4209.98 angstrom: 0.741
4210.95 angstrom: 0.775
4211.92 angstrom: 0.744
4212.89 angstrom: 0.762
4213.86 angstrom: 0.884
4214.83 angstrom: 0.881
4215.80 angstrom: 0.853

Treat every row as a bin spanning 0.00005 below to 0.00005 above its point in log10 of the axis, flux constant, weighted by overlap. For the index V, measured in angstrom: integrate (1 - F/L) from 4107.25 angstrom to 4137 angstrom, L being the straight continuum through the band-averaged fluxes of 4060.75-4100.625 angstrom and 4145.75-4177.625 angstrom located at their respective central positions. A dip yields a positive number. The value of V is 2.1 angstrom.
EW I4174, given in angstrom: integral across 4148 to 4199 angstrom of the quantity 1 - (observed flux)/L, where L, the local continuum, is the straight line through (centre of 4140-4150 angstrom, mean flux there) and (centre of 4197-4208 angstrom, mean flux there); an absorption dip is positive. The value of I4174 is -1.9 angstrom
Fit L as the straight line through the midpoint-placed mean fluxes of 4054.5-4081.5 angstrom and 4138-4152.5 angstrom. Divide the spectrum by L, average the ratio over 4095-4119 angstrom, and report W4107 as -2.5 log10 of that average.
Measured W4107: 0.11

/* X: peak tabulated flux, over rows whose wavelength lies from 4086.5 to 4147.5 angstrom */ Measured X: 0.916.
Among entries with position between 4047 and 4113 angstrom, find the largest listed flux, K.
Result 0.95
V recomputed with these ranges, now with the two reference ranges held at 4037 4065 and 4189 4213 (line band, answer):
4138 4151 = 0.6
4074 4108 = 1.3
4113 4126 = 0.7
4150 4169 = -0.7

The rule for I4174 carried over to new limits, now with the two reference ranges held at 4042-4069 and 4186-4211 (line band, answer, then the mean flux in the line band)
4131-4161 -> 0.7 angstrom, 0.738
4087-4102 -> 0.8 angstrom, 0.72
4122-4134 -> 0.2 angstrom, 0.742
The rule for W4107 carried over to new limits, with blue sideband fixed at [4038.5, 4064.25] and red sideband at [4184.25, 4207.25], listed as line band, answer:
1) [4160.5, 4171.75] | -0.13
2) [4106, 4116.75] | 0.11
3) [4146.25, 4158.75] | 0.05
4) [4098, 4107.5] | 0.21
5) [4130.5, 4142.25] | -0.01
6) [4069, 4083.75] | -0.03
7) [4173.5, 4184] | -0.03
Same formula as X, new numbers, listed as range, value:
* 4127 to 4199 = 0.996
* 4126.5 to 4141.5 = 0.871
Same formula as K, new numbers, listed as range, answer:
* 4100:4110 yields 0.715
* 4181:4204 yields 0.842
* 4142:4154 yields 0.775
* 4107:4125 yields 0.793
